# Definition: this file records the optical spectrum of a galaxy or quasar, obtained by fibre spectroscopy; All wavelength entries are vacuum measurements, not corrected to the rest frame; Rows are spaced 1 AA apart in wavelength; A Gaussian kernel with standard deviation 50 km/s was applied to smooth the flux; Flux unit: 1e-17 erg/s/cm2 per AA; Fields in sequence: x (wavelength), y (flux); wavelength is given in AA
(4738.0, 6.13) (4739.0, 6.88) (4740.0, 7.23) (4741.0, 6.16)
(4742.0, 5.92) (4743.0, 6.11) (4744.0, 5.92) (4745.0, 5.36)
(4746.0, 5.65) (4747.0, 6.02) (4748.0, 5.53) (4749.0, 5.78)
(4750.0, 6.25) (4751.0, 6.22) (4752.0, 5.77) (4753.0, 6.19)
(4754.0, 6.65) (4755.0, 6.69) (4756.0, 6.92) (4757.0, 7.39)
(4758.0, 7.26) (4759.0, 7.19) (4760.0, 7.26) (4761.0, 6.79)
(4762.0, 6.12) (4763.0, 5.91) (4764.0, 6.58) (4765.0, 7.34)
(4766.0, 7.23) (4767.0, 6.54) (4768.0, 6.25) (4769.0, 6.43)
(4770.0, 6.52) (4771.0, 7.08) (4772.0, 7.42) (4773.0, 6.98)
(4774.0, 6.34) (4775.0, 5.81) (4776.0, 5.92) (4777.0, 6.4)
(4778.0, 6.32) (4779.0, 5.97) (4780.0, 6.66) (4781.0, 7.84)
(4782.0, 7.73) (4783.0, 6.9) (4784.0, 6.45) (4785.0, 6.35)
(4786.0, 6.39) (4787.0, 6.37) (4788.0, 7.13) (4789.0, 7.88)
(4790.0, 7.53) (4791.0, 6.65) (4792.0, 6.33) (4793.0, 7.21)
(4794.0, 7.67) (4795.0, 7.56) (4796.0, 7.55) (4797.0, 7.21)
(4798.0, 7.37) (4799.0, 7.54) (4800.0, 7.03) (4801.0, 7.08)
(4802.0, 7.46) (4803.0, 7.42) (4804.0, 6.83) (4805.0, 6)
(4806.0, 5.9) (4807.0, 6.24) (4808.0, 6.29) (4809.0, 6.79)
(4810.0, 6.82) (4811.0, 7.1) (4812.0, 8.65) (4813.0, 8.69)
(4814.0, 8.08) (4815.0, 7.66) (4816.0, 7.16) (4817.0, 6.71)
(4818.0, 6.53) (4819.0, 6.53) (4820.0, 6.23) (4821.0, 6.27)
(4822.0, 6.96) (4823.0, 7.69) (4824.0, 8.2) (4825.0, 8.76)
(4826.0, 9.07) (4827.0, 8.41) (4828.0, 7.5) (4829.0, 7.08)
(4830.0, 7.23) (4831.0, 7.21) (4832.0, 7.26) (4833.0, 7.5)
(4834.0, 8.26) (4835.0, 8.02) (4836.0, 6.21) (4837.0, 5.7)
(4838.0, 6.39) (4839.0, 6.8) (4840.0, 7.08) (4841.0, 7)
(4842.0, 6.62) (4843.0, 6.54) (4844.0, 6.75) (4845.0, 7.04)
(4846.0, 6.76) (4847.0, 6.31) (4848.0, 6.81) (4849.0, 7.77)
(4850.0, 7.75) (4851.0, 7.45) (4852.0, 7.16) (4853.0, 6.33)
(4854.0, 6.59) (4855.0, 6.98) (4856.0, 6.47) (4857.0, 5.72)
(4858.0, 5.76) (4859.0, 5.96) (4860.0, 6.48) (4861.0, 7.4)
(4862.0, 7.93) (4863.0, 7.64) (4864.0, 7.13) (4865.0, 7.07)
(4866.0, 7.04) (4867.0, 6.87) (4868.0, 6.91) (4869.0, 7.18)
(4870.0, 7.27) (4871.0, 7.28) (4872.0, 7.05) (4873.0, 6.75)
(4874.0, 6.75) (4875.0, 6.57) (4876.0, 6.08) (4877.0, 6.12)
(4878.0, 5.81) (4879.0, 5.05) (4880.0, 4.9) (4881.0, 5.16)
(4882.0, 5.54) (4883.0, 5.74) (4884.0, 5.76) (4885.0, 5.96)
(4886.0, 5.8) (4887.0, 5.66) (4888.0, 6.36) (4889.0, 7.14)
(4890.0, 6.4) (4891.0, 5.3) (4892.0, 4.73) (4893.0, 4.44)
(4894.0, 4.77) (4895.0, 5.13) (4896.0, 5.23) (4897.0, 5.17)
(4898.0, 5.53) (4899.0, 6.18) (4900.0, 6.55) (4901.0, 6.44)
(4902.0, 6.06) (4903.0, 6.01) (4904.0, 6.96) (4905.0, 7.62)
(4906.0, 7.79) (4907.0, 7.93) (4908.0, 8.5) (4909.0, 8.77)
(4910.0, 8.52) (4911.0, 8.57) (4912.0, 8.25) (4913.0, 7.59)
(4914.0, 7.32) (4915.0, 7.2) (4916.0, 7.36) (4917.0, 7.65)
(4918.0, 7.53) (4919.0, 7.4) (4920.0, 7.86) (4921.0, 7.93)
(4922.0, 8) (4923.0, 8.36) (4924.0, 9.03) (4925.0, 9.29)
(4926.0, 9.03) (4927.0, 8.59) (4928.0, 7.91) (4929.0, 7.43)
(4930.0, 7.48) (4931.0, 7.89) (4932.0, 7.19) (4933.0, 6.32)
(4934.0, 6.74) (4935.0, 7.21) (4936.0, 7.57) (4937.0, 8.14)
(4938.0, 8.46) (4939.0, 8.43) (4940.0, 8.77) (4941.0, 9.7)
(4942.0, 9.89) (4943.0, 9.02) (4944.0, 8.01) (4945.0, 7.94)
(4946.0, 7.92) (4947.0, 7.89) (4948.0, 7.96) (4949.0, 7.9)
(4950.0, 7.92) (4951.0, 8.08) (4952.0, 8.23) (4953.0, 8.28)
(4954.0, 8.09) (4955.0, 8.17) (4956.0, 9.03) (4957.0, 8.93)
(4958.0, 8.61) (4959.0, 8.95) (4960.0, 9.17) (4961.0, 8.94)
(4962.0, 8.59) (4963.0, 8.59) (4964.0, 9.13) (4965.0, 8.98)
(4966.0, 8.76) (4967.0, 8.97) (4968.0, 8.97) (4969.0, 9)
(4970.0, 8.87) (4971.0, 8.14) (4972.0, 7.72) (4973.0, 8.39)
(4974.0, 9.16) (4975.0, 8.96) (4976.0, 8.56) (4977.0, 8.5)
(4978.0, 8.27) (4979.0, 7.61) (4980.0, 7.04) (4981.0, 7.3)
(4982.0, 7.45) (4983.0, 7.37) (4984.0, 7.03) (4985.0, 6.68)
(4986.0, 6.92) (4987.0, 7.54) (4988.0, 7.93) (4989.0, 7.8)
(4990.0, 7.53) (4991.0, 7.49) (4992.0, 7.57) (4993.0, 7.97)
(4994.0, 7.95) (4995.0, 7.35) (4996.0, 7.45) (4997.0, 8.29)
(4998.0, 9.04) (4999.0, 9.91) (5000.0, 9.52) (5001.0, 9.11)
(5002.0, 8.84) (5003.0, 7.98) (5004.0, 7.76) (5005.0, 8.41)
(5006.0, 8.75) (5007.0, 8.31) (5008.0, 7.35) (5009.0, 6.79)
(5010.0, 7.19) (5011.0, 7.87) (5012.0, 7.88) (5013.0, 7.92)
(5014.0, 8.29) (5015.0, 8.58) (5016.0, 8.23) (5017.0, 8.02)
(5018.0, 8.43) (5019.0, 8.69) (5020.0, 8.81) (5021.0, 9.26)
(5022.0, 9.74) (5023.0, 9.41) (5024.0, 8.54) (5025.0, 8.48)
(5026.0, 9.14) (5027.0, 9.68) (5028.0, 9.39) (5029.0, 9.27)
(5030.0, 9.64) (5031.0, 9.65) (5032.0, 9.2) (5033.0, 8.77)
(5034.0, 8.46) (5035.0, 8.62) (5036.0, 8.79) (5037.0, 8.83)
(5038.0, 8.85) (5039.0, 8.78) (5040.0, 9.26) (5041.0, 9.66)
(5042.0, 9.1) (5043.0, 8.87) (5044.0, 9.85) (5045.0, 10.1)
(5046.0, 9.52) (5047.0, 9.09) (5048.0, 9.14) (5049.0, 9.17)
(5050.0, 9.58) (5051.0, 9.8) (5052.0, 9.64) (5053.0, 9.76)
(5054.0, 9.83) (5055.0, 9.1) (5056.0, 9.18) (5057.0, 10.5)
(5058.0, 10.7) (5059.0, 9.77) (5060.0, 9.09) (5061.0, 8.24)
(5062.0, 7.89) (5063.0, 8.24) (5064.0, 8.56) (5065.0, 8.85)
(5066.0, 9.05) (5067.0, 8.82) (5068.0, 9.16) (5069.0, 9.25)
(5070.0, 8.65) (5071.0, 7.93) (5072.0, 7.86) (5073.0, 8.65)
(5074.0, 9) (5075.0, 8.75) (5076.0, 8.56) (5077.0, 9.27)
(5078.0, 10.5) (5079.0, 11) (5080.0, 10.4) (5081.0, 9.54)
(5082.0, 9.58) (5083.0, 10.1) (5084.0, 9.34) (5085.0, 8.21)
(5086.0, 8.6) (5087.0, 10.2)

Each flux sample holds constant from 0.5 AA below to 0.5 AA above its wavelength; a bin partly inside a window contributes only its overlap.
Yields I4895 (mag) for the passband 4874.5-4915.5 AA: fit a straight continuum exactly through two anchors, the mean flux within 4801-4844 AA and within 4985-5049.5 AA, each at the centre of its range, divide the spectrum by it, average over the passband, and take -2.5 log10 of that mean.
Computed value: 0.207 mag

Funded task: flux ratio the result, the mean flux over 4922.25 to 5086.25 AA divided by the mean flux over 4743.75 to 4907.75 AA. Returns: 1.3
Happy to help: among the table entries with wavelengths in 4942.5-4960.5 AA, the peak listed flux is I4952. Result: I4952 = 9.17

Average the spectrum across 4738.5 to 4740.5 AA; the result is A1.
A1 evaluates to 7.05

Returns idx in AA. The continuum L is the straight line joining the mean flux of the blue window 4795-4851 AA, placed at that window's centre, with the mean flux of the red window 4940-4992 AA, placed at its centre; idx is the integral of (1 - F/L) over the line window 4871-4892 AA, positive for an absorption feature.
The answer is 4.5 AA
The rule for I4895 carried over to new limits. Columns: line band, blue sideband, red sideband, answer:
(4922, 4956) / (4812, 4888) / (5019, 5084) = -0.04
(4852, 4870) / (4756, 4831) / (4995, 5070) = 0.11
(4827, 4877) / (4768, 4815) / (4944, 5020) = 0.06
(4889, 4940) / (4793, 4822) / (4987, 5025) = 0.07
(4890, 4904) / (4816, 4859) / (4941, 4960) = 0.36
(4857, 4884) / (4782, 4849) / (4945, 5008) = 0.16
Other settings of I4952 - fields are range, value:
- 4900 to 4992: 9.89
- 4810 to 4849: 9.07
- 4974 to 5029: 9.91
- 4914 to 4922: 8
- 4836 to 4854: 7.77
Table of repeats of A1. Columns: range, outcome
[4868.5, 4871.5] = 7.24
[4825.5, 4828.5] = 8.33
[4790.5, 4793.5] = 6.73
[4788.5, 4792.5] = 7.1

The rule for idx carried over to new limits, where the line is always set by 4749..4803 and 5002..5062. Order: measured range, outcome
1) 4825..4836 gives -0.7 AA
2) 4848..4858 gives 0.8 AA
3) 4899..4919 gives 1.1 AA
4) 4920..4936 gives 0.4 AA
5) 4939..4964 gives -0.8 AA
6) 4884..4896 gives 3.3 AA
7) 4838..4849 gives 0.9 AA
